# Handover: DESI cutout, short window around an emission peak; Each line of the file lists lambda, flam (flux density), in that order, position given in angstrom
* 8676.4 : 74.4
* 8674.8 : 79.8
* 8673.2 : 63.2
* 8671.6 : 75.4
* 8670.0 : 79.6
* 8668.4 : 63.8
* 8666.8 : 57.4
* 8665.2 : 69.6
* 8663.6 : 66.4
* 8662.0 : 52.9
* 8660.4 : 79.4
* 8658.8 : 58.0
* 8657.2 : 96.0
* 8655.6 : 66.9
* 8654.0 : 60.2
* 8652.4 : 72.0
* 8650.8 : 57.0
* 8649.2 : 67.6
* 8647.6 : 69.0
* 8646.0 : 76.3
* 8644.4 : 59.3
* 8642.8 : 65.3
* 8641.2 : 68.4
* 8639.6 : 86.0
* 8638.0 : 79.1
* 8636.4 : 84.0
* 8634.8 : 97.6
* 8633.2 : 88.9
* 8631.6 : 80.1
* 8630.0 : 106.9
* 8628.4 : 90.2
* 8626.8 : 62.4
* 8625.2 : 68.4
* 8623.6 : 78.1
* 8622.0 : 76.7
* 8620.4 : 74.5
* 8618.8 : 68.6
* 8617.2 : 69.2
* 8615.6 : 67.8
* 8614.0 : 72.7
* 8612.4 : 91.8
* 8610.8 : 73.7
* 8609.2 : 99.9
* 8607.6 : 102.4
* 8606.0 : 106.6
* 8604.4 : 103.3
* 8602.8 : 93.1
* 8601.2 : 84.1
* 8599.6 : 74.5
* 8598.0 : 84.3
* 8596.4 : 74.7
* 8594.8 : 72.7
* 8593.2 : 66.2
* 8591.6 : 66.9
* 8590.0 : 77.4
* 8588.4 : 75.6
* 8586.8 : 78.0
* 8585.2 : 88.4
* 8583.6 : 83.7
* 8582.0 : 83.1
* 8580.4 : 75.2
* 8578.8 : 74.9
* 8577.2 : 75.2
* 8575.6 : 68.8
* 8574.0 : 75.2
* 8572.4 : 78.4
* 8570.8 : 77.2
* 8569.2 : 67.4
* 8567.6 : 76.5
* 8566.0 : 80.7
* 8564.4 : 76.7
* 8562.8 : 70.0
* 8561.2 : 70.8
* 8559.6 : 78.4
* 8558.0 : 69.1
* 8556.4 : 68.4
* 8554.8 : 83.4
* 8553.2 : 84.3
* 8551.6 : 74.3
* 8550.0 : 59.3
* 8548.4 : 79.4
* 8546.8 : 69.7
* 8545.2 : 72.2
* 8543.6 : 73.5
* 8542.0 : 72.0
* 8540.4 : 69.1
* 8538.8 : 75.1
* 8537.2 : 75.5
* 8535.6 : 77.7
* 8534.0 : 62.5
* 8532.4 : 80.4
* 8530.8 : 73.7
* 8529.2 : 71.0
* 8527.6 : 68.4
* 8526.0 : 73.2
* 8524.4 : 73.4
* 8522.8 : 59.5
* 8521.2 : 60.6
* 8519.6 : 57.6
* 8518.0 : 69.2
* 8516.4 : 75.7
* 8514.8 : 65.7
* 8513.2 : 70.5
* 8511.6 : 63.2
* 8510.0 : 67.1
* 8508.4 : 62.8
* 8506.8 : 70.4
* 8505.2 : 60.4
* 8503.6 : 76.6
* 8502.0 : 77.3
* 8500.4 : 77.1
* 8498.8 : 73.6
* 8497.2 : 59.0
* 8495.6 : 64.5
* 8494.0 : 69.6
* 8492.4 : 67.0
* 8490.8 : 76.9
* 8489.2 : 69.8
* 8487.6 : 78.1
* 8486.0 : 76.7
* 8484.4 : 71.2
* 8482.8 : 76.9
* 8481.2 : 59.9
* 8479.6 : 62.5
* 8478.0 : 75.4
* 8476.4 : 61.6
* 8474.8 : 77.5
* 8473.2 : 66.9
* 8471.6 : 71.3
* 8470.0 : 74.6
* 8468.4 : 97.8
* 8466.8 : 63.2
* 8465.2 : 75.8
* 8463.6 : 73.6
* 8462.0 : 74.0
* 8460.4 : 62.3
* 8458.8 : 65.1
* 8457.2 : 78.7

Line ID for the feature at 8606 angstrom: H-alpha 6563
